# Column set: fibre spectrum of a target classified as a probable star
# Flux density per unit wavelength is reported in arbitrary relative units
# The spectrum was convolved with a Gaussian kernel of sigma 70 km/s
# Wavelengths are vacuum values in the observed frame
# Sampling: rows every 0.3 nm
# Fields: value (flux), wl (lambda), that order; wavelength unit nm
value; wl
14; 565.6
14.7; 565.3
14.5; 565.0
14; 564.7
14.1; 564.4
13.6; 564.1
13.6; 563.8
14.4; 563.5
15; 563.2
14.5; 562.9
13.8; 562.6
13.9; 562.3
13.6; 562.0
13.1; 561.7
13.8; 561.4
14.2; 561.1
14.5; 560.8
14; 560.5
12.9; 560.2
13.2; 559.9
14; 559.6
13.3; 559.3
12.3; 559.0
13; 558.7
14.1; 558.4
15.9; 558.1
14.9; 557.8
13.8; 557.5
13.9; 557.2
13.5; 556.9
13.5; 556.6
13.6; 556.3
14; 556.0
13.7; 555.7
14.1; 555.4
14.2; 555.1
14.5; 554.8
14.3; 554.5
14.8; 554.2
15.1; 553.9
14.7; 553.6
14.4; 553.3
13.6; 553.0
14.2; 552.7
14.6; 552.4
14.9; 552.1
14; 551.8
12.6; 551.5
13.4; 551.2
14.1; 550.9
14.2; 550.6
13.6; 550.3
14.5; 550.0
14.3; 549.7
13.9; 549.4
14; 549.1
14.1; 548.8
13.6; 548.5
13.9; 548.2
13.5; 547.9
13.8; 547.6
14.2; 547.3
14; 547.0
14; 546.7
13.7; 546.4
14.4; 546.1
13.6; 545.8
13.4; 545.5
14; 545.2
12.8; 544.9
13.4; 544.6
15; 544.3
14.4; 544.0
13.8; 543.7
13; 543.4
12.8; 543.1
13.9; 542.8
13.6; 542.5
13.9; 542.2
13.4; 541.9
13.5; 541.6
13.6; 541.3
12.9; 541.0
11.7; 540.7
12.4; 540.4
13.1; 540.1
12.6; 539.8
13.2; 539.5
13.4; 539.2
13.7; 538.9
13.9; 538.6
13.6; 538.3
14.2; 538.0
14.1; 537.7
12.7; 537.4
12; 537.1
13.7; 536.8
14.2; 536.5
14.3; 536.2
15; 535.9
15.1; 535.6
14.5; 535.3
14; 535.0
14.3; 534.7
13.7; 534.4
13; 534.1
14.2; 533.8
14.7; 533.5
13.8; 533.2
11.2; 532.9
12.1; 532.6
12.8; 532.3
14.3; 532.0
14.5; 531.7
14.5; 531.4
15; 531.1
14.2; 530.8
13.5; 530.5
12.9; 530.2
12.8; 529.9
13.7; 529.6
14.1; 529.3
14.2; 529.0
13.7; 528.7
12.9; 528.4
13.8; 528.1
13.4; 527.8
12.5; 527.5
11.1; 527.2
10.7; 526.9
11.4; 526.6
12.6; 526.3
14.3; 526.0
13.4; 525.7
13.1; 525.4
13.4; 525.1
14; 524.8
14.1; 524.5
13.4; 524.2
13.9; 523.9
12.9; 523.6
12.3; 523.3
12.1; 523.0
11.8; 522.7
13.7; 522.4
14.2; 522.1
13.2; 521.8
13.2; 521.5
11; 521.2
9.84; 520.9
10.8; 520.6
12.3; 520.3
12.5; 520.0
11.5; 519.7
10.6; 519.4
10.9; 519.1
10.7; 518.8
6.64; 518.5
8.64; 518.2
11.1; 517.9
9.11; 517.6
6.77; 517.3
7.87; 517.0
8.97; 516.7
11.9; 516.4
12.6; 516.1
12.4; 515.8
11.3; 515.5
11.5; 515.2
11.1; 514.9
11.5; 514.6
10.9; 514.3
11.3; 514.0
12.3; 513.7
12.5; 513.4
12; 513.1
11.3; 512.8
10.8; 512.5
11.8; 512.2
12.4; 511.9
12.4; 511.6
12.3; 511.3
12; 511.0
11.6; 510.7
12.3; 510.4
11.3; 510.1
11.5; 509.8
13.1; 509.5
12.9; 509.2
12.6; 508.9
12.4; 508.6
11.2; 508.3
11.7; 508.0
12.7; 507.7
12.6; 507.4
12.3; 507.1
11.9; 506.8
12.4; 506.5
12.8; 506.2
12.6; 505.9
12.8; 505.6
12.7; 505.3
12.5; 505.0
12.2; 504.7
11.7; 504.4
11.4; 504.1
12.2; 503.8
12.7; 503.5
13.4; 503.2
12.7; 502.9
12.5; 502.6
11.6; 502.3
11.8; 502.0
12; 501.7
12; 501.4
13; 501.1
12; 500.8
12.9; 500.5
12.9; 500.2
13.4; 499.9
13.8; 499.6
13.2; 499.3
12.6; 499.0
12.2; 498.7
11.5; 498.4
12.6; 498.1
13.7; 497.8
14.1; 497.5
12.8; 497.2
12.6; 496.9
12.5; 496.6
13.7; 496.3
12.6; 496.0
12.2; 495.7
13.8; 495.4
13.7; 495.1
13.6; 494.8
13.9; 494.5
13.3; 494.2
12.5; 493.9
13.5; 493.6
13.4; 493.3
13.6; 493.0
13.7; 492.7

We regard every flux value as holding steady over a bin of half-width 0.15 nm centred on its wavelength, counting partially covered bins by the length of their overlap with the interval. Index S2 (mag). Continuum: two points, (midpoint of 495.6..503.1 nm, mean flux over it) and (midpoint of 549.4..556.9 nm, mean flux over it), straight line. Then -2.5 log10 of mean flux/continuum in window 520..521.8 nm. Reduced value 0.14 mag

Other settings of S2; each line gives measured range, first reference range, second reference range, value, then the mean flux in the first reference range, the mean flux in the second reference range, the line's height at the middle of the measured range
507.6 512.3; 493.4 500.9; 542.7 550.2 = 0.09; 13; 13.8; 13.2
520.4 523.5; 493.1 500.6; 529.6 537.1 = 0.11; 13.1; 13.8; 13.6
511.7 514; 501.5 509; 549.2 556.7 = 0.07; 12.3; 14.1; 12.6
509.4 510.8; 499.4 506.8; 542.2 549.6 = 0.07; 12.5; 13.8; 12.7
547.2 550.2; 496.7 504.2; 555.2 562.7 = -0.03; 12.6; 13.8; 13.6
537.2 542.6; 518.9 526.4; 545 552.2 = 0.01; 12.6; 13.9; 13.5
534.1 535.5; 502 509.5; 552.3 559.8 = -0.05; 12.4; 14.1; 13.3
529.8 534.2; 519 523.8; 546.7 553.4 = -0.07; 12.1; 14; 12.8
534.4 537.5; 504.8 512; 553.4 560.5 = -0.06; 12.3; 14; 13.2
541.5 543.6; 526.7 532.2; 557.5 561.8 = 0.01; 13.4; 13.8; 13.6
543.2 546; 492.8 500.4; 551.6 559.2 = 0.02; 13.1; 14.1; 13.9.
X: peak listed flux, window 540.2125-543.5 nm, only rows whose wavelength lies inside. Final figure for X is 13.9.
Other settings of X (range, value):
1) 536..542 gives 14.3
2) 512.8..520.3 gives 12.6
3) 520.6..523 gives 14.2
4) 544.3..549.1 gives 14.4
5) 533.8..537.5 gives 15.1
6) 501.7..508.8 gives 13.4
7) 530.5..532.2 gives 15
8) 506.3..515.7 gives 13.1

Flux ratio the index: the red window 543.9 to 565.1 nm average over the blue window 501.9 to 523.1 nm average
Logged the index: 1.20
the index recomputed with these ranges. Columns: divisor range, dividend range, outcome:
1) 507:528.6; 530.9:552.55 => 1.16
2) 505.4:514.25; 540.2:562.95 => 1.14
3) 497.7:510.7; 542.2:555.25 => 1.13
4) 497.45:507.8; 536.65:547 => 1.07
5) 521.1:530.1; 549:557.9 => 1.08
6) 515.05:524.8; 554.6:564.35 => 1.22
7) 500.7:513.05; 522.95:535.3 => 1.09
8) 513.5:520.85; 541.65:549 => 1.29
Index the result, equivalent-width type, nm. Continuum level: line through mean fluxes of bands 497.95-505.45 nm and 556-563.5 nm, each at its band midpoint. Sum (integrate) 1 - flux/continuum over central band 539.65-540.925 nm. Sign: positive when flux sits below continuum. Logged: 0.09 nm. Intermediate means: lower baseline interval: 12.5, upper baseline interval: 13.9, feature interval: 12.5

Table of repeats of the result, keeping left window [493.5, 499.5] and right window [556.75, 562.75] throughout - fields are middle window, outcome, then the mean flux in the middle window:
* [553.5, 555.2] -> -0.11 nm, 14.6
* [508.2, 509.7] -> 0.08 nm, 12.4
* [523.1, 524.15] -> 0.03 nm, 13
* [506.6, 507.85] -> 0.07 nm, 12.4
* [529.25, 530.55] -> 0.01 nm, 13.3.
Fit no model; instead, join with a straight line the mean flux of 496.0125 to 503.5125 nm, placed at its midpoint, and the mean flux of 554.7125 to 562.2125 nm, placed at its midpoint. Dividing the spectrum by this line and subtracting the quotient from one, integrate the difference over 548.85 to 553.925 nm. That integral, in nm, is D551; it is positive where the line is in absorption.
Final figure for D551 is -0.15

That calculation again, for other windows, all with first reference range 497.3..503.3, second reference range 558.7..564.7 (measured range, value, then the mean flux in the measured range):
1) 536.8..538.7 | -0.011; 13.4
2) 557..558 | -0.041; 14.2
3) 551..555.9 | -0.205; 14.2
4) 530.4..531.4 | -0.082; 14.3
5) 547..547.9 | -0.027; 13.9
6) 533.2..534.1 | -0.056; 14.1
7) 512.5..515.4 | 0.308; 11.6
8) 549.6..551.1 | -0.060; 14.1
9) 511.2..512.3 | 0.055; 12.2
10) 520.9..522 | 0.074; 12.2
